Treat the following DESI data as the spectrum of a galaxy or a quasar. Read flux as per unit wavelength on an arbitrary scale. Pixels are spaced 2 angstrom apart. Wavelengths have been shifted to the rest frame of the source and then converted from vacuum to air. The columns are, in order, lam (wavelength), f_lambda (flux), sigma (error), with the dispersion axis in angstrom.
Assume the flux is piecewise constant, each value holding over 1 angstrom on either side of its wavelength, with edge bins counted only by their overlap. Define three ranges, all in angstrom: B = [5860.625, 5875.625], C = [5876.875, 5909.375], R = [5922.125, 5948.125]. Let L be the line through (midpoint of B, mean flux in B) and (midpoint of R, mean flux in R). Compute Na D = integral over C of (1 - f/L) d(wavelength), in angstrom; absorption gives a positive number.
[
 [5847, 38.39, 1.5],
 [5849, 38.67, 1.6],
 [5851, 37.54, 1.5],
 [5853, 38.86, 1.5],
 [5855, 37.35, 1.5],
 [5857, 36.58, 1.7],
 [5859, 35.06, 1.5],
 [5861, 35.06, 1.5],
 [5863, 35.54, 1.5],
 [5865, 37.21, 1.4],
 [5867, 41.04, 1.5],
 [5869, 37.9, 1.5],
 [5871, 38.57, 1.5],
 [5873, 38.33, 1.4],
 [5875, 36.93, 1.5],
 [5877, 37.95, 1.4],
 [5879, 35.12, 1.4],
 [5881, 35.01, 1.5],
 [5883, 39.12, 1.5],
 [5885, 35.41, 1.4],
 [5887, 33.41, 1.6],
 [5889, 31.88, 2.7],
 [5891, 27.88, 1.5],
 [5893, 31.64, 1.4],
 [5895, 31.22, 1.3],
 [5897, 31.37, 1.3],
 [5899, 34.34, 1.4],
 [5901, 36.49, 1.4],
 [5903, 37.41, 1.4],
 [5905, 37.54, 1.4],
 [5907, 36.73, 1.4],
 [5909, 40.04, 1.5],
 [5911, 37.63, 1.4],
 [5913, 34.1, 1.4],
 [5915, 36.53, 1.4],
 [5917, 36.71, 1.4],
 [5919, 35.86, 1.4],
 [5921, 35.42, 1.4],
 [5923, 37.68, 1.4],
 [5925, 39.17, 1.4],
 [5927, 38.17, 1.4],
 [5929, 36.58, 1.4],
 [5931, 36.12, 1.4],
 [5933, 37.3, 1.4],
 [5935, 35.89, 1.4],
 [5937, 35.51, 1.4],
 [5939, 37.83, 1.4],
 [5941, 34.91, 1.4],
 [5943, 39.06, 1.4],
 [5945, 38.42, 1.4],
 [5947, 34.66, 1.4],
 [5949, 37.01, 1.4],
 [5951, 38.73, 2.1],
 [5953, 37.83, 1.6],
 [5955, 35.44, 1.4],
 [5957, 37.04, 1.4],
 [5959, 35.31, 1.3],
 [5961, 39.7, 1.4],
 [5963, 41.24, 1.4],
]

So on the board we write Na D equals 2.4 angstrom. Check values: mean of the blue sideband 37.7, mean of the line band 34.7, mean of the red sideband 37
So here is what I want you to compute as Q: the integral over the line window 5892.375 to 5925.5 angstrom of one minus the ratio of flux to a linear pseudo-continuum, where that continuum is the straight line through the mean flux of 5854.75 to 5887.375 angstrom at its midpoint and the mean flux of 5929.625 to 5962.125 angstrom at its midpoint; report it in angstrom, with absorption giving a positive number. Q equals 0.9 angstrom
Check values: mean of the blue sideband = 36.9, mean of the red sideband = 36.9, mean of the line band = 35.9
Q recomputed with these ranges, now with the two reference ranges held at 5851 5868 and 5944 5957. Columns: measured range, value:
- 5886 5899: 2.0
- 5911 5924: 0.3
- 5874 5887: 0.3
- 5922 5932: -0.1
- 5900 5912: -0.2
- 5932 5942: 0.2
